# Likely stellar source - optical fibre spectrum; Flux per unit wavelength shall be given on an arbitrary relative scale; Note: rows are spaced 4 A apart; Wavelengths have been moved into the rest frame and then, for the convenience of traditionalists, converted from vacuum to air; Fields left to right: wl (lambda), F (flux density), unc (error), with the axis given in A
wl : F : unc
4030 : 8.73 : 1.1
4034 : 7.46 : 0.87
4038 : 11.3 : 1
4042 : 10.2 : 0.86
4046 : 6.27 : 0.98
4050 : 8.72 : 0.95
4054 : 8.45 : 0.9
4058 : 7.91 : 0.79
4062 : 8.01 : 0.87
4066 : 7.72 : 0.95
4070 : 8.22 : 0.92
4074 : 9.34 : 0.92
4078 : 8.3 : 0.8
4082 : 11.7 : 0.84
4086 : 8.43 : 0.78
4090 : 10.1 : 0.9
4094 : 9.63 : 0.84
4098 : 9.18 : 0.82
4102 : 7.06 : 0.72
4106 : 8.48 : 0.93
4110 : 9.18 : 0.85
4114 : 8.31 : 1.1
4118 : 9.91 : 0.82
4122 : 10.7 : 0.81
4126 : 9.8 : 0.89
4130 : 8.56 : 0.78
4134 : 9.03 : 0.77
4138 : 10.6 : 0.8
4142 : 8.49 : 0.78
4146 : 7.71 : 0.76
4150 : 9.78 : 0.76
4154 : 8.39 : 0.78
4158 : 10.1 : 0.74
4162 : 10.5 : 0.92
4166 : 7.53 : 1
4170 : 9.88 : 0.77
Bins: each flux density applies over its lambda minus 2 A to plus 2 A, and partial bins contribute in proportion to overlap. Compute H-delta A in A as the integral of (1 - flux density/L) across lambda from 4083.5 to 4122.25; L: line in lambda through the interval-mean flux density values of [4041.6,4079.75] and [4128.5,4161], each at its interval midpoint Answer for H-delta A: -1.7 A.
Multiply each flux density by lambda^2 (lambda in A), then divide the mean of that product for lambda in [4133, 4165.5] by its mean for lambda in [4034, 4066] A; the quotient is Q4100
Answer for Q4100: 1.14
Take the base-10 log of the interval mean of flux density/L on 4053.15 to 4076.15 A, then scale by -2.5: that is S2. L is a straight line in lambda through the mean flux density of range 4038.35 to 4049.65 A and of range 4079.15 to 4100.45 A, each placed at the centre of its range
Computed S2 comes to 0.11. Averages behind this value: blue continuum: 8.75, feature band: 8.27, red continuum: 9.69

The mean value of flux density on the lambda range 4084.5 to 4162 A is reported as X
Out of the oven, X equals 9.17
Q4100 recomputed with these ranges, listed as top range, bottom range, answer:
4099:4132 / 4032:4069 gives 1.10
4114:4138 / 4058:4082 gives 1.15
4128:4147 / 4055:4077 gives 1.12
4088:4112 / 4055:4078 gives 1.10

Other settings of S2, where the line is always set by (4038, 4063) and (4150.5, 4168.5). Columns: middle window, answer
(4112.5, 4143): -0.055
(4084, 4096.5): -0.073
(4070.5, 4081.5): -0.055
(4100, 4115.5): 0.079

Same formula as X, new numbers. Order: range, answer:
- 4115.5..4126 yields 10.1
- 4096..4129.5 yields 9.05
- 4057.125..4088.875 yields 8.77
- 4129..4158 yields 9.03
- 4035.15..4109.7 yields 8.83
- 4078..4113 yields 9.14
